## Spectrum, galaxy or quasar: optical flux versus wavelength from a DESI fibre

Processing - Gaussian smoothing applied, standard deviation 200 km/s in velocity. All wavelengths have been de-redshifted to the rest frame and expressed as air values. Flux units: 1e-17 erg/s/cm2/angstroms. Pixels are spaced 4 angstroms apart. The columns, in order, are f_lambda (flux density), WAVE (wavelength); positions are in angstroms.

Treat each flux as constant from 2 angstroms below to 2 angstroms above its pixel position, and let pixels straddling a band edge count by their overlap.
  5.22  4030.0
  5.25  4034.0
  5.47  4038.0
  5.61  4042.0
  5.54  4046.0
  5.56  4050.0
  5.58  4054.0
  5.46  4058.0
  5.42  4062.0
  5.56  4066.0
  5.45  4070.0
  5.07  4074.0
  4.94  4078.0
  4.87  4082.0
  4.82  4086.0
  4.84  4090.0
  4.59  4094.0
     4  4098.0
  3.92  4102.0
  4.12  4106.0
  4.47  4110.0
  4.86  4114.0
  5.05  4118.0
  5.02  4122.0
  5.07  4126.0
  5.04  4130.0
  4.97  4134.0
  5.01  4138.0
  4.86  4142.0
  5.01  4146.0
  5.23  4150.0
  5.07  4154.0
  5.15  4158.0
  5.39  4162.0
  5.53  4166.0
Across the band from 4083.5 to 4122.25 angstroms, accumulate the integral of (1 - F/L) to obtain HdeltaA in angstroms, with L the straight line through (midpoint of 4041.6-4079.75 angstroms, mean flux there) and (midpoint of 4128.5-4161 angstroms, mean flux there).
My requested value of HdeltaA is 5.0 angstroms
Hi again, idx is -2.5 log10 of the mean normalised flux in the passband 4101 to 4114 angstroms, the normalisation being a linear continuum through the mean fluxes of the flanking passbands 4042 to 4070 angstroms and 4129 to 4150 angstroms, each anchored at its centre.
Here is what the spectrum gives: 0.207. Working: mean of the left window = 5.52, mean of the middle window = 4.3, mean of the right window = 5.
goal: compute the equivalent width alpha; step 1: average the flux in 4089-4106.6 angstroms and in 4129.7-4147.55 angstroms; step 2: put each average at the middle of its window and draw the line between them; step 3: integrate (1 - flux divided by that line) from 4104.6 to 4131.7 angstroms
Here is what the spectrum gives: -1.1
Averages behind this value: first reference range 4.28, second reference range 4.97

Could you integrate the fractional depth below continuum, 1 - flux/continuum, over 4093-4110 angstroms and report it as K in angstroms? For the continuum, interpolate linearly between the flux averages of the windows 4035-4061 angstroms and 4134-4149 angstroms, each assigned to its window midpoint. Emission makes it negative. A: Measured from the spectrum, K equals 3.4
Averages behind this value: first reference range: 5.52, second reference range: 4.98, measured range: 4.17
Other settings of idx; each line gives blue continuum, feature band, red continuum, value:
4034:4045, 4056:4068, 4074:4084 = -0.06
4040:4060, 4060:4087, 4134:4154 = 0.05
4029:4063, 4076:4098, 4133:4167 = 0.13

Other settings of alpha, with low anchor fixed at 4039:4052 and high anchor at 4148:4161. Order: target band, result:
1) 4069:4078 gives 0.5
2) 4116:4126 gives 0.5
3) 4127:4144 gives 0.8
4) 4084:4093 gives 1.0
